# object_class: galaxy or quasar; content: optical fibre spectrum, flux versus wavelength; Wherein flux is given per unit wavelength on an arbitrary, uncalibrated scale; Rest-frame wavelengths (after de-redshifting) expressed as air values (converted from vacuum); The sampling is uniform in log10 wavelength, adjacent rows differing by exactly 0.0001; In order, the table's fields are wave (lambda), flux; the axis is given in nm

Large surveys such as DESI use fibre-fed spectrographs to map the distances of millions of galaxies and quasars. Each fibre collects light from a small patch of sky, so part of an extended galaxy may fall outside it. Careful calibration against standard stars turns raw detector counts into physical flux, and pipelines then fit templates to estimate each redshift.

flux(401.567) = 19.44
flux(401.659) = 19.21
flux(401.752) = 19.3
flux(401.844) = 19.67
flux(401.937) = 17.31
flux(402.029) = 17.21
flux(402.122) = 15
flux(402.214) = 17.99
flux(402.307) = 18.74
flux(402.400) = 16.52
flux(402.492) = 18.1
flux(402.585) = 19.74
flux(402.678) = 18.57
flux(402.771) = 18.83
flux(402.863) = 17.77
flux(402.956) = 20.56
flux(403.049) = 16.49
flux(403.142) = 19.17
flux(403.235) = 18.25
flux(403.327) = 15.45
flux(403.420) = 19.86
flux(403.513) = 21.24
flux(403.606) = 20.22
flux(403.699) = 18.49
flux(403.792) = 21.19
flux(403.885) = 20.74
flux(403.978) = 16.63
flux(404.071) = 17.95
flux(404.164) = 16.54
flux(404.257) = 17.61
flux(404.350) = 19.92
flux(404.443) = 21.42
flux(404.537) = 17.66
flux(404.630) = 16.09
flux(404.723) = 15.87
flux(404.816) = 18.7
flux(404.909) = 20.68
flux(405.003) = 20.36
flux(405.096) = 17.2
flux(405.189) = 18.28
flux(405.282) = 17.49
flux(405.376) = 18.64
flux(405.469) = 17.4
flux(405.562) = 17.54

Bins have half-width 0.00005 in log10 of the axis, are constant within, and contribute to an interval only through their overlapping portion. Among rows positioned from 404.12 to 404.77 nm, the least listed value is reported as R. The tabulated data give 15.87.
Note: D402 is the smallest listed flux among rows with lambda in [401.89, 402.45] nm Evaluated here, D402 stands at 15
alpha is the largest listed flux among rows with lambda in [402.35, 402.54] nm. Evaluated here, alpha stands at 18.1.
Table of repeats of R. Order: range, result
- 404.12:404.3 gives 16.54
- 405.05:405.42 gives 17.2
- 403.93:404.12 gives 16.63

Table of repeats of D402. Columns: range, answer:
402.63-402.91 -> 17.77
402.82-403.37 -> 15.45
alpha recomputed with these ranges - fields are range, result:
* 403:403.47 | 19.86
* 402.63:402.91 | 18.83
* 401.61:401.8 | 19.3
